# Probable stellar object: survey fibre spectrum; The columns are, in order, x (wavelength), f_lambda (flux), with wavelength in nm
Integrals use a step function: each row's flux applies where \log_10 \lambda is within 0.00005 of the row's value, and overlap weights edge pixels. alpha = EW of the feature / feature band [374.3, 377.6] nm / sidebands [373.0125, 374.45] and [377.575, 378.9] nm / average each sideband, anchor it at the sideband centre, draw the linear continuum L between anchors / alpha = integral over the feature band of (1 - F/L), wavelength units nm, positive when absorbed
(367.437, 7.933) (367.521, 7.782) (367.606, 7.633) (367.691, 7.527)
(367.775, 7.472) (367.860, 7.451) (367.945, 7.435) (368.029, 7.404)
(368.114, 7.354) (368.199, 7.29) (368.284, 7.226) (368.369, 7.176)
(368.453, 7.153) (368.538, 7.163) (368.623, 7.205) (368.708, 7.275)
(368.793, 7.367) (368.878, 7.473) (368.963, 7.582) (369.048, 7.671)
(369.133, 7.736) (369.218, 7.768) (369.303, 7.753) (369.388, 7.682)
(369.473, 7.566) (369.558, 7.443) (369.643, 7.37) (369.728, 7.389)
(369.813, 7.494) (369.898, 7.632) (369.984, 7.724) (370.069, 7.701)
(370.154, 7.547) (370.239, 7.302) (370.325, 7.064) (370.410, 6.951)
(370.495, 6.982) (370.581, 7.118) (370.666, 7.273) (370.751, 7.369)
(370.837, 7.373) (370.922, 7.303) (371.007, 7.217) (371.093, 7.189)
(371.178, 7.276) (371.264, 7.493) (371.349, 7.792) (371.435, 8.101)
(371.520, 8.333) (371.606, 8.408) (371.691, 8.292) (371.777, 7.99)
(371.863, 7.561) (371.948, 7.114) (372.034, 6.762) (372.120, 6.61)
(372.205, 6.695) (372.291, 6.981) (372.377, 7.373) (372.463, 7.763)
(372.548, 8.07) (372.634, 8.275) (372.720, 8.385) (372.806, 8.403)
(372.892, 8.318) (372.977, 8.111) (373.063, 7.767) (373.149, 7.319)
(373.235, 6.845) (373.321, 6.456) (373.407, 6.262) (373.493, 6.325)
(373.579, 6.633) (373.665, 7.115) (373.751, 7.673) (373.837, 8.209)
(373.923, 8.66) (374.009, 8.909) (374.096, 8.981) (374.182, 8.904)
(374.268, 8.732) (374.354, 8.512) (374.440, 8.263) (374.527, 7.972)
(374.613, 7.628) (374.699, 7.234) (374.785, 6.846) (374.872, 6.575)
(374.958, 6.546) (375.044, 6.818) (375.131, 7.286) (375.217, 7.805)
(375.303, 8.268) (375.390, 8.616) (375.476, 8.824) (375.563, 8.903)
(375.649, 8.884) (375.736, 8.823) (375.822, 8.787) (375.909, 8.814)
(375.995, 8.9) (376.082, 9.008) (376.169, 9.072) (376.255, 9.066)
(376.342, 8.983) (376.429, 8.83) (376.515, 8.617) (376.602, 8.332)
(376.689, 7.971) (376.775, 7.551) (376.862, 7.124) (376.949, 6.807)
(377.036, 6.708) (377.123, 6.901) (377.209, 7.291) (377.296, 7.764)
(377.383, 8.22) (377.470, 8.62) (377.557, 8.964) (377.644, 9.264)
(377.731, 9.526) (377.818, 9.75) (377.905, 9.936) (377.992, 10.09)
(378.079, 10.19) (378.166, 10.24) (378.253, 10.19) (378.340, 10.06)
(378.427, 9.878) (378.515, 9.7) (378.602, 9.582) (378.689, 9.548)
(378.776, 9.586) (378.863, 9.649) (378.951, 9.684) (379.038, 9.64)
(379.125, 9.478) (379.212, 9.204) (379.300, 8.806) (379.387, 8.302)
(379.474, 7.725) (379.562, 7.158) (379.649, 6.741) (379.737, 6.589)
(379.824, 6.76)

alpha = 0.254 nm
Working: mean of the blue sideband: 7.73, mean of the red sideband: 9.8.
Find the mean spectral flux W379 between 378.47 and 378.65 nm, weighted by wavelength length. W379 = 9.61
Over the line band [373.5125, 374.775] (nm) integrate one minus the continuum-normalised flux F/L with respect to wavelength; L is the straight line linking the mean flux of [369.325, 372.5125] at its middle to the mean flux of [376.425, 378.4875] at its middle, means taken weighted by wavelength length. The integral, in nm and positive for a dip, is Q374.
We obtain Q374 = 0.00 nm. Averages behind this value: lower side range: 7.44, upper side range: 8.71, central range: 8.04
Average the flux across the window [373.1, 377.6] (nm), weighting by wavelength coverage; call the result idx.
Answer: 7.95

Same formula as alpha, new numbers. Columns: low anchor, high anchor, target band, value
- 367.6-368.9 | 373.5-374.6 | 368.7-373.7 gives 0.18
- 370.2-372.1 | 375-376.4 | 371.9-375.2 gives 0.19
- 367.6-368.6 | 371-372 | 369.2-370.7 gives 0.03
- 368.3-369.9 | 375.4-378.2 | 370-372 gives 0.06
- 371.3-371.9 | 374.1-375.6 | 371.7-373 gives 0.06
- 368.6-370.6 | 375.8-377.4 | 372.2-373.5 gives 0.04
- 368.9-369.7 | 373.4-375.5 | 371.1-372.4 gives 0.03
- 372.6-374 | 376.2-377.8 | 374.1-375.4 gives 0.01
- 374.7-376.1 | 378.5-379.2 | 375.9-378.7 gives 0.03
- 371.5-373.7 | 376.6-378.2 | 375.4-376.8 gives -0.09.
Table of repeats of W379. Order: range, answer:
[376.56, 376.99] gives 7.56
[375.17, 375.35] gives 8.04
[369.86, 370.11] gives 7.67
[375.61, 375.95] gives 8.82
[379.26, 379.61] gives 7.98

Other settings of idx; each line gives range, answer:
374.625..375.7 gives 7.72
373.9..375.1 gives 7.87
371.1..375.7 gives 7.73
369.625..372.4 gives 7.42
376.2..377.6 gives 8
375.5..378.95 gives 8.88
